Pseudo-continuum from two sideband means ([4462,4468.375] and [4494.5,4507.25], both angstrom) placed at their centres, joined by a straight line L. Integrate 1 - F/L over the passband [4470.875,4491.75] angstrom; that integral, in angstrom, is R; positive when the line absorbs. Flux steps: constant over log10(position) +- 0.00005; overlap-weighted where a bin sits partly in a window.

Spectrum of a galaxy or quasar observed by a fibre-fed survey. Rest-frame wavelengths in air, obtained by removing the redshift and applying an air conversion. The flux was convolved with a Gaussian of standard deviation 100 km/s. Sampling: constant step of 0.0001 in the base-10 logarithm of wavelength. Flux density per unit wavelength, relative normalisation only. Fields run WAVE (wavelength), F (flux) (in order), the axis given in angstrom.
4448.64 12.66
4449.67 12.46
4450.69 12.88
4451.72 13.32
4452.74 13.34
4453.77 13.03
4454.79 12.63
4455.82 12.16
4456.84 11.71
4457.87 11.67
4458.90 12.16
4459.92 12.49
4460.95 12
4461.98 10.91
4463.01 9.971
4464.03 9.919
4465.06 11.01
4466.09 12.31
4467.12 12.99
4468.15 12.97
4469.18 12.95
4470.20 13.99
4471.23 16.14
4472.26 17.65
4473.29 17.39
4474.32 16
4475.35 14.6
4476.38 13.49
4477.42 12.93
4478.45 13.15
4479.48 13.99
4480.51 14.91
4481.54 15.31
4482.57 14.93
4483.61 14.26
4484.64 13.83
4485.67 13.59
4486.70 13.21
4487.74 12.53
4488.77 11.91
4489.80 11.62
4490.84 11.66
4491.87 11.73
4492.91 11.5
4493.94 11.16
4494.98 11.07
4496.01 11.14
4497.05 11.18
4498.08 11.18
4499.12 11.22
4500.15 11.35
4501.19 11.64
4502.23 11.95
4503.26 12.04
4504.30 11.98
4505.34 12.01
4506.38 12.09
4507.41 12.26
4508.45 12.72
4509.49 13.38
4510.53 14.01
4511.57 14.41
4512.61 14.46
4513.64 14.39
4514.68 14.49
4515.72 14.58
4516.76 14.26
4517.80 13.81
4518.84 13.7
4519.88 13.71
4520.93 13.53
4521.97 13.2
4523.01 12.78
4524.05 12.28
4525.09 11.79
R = -4.7 angstrom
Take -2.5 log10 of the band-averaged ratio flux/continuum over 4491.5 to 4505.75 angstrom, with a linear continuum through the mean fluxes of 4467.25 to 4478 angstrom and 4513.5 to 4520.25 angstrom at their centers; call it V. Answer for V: 0.242 mag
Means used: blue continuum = 14.7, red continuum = 14.1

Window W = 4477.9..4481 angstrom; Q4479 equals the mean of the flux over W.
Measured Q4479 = 14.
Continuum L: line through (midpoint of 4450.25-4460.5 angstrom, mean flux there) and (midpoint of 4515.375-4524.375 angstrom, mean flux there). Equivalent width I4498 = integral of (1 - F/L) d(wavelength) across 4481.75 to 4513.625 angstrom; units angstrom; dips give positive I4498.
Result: 1.8 angstrom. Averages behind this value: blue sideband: 12.5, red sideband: 13.5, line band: 12.5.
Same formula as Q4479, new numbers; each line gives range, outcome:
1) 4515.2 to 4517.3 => 14.4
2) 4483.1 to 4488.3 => 13.5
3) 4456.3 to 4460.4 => 12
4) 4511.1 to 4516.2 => 14.5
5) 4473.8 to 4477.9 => 14.2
